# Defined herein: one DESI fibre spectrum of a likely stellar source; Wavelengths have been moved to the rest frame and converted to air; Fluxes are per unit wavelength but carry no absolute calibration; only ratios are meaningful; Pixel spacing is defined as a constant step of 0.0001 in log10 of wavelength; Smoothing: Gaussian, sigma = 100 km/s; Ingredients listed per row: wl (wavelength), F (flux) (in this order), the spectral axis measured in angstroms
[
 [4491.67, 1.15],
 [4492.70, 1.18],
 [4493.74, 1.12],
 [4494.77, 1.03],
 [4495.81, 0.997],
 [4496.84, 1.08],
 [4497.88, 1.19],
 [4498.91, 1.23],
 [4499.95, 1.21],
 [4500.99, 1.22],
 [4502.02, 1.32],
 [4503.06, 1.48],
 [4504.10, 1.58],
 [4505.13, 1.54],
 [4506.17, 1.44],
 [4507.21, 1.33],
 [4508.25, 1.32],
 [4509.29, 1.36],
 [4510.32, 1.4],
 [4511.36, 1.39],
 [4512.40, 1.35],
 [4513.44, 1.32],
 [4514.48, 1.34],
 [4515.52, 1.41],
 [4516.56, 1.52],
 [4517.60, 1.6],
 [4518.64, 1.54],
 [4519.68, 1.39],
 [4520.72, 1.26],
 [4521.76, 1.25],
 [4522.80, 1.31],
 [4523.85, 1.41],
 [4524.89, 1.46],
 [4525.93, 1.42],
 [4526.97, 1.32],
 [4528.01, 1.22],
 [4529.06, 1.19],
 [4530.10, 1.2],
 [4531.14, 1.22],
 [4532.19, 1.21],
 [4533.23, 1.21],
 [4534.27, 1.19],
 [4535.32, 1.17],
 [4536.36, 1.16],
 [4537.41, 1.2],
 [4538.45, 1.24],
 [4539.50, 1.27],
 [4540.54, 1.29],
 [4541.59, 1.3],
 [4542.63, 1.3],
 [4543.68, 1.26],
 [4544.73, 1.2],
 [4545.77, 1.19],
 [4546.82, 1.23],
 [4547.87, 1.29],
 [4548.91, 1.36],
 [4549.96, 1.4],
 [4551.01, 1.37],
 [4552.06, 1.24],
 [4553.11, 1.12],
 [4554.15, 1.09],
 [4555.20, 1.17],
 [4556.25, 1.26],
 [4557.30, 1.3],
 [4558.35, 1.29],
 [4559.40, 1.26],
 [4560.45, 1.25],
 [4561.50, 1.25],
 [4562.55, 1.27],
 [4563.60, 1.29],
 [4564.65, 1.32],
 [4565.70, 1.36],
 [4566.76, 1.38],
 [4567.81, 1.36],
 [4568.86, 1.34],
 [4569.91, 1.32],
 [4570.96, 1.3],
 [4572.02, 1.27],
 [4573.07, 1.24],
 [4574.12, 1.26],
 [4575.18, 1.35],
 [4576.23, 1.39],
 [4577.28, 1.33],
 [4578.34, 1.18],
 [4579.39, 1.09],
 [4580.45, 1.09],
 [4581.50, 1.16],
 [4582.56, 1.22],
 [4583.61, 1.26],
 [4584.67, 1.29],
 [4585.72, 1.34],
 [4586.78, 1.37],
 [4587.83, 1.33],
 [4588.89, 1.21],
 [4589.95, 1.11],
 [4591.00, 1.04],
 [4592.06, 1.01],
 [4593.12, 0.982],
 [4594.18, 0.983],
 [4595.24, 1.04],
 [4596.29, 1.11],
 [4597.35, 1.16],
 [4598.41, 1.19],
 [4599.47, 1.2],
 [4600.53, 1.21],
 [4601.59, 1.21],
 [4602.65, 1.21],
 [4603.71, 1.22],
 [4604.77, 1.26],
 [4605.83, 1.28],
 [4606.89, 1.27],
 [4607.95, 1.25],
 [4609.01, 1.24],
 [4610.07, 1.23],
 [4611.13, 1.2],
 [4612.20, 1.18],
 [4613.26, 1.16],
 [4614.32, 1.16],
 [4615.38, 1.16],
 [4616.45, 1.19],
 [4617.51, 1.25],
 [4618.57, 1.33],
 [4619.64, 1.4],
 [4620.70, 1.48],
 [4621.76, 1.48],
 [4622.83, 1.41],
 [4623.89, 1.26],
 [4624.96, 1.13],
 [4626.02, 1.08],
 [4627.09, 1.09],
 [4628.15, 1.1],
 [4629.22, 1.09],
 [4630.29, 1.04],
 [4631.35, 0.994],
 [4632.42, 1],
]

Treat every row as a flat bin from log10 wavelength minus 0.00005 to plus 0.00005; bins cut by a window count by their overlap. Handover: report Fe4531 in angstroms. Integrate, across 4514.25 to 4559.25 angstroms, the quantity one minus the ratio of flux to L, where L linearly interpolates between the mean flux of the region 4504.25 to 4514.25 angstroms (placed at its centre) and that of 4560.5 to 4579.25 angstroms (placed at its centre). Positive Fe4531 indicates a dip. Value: 2.10 angstroms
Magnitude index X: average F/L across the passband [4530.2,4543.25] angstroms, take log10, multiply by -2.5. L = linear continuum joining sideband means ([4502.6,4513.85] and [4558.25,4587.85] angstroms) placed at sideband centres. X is 0.10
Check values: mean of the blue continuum 1.41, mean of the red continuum 1.28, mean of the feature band 1.23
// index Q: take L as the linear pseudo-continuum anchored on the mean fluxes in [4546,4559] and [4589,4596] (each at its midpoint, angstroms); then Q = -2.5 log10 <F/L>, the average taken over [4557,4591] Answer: -0.12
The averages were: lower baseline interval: 1.26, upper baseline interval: 1.04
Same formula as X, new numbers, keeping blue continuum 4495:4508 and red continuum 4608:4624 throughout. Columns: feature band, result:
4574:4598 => 0.08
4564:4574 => -0.03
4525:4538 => 0.05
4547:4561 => 0.02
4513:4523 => -0.08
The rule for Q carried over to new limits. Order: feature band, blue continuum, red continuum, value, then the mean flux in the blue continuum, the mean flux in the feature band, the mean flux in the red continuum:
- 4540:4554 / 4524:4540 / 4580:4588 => -0.01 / 1.25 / 1.27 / 1.26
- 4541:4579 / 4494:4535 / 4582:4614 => -0.03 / 1.32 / 1.28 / 1.19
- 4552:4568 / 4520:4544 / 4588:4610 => -0.03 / 1.26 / 1.26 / 1.16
